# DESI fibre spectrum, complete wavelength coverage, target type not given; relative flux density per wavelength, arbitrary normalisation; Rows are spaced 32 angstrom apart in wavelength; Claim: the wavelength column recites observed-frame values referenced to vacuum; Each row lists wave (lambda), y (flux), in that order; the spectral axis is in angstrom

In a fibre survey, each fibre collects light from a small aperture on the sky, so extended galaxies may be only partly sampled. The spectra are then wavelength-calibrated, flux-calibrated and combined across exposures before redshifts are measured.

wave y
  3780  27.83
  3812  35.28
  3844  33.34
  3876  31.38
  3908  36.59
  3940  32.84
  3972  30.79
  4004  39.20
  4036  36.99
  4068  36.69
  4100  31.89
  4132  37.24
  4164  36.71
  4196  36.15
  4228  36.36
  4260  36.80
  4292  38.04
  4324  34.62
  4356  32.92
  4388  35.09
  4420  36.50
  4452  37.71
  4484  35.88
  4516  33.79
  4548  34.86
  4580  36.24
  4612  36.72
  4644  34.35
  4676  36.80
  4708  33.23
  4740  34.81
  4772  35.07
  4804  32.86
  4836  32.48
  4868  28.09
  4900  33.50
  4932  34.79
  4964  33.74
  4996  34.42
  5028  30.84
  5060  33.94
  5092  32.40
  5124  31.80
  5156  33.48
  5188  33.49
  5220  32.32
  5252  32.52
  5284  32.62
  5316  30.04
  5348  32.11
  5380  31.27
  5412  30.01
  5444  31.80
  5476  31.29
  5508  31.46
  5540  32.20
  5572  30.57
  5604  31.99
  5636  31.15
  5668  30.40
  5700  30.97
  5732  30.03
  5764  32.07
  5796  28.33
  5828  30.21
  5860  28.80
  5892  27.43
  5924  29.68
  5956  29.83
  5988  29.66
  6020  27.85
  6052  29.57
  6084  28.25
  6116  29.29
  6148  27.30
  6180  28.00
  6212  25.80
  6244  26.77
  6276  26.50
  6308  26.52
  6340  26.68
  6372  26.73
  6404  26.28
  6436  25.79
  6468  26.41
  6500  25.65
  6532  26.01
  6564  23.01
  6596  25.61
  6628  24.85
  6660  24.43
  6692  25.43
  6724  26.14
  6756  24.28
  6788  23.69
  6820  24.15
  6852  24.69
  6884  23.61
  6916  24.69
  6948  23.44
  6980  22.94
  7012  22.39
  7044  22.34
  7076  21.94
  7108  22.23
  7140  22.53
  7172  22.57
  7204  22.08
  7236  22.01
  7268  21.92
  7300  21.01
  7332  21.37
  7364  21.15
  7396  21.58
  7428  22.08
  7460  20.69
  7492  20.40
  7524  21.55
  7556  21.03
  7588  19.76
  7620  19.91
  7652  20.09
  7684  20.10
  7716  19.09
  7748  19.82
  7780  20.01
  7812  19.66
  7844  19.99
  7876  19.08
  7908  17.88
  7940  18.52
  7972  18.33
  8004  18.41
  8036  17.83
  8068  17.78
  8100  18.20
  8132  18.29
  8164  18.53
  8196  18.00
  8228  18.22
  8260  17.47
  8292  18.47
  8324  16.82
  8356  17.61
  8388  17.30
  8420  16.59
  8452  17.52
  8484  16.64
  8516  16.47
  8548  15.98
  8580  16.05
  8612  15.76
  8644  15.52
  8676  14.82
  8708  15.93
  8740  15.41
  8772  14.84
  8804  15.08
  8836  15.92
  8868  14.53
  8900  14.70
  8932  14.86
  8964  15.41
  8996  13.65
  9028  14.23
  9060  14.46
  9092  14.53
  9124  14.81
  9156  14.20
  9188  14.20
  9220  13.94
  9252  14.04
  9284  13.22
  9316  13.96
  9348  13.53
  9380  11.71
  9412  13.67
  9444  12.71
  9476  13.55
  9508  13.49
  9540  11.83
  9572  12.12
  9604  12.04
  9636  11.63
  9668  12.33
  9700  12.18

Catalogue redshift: 0.00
